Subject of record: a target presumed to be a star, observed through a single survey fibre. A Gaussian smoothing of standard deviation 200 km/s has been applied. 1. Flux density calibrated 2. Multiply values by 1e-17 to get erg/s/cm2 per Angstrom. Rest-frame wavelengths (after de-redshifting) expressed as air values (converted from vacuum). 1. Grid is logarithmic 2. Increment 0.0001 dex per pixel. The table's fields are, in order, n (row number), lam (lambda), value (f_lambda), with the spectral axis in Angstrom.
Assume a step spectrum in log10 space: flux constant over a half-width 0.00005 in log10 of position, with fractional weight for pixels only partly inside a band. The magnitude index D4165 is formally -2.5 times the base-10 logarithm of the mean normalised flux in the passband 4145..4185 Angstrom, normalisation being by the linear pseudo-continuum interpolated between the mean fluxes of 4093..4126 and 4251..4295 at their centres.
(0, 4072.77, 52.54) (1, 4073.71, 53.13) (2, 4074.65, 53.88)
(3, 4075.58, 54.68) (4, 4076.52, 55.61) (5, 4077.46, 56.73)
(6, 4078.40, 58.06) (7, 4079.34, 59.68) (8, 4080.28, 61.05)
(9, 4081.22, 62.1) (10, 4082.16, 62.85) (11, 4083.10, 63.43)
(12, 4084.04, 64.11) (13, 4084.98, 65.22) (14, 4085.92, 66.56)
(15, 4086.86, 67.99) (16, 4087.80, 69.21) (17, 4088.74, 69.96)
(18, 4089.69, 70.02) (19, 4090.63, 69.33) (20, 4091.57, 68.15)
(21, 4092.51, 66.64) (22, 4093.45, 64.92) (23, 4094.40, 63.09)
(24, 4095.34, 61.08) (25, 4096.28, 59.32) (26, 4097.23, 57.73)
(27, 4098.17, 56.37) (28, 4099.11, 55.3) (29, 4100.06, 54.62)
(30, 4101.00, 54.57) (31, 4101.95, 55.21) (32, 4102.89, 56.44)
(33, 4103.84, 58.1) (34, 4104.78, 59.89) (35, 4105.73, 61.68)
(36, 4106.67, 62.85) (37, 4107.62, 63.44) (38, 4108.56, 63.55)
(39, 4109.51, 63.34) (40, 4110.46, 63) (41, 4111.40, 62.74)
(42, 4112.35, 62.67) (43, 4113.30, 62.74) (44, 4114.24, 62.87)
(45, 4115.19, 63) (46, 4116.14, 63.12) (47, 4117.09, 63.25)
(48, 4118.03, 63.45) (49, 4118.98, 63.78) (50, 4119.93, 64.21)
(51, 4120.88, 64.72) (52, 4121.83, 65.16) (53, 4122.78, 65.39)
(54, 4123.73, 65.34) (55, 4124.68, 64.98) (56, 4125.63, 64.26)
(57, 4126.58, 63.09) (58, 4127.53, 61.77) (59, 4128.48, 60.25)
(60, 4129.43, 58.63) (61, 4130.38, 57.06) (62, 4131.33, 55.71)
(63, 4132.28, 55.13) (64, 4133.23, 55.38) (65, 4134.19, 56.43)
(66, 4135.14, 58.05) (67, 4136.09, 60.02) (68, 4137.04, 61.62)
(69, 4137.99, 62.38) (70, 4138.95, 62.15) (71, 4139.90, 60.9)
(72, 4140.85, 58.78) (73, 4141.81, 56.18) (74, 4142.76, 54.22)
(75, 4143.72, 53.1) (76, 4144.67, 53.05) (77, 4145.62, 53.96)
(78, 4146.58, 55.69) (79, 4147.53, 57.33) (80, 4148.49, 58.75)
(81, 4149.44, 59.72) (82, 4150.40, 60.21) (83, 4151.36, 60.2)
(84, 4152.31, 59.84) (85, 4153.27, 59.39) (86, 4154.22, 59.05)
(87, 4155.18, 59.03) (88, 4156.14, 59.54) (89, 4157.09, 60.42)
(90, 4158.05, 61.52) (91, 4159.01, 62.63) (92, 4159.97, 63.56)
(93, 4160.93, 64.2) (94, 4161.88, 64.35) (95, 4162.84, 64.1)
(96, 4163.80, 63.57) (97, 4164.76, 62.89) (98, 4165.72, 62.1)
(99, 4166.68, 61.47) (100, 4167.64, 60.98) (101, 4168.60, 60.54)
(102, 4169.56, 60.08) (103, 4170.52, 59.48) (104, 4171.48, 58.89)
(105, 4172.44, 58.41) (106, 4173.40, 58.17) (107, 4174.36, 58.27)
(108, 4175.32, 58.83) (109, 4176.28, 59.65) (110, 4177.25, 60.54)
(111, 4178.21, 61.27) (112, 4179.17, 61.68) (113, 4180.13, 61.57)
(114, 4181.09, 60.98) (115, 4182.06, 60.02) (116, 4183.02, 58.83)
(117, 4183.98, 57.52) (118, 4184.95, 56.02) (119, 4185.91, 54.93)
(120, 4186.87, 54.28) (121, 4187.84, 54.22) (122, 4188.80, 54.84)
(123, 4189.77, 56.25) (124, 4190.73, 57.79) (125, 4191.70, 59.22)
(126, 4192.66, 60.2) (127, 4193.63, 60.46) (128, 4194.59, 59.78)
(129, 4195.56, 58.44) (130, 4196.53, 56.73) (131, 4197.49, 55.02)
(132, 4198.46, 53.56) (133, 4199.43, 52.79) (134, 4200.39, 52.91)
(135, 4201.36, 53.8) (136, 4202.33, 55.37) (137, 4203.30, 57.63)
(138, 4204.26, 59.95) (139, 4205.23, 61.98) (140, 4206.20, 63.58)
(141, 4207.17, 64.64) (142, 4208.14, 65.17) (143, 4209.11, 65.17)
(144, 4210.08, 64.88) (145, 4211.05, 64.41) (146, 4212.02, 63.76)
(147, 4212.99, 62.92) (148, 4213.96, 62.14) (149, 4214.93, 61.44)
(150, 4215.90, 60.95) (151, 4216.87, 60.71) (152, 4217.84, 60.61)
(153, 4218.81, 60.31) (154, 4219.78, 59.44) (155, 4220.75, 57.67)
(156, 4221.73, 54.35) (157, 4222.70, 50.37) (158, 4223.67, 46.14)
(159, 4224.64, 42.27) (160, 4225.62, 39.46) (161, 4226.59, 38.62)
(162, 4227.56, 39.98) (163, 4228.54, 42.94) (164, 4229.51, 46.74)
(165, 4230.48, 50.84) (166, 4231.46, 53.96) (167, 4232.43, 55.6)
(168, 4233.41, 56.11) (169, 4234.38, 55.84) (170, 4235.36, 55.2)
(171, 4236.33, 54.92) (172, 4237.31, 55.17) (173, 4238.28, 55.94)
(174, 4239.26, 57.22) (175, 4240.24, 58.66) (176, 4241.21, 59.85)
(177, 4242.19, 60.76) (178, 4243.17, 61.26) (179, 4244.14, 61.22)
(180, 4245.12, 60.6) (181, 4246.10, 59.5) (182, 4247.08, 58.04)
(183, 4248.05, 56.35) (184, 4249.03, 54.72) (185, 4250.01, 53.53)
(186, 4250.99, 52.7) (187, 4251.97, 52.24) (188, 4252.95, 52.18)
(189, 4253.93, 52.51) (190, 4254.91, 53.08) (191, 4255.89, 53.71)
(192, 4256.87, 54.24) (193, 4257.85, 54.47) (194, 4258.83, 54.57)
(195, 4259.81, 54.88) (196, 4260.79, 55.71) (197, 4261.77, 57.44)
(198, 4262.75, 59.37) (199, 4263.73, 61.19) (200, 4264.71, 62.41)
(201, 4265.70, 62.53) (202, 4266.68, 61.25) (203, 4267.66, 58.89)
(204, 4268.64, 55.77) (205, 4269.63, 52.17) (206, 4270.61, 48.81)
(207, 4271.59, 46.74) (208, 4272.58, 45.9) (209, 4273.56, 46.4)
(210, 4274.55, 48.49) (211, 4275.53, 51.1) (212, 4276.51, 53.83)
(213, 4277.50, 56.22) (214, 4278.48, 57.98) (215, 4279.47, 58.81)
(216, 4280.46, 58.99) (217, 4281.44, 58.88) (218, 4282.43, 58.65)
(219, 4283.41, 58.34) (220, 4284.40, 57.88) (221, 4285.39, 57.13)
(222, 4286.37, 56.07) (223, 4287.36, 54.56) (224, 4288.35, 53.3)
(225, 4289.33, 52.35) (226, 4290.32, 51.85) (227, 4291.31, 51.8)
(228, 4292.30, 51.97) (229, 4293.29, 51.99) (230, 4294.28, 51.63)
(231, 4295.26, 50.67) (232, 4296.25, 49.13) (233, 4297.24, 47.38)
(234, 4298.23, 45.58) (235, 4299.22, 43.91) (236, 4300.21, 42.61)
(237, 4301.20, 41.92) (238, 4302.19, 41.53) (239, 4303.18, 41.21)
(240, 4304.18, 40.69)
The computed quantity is -0.02 mag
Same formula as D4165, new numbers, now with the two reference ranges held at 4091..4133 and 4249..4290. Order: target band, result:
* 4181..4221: -0.02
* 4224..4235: 0.19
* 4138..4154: 0.04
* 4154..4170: -0.04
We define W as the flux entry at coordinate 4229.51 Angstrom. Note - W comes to 46.74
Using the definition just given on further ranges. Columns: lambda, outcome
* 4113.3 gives 62.74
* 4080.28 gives 61.05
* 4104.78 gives 59.89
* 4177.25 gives 60.54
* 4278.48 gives 57.98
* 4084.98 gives 65.22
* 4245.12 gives 60.6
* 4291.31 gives 51.8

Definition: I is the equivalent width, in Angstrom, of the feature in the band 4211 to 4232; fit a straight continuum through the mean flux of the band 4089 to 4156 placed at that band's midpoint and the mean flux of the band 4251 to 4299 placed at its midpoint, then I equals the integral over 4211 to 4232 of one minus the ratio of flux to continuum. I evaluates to 1.1 Angstrom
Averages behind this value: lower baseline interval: 60.5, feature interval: 53.4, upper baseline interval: 54.1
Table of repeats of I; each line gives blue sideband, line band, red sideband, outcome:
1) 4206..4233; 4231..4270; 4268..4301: -1.93 Angstrom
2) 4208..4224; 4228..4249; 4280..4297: 0.82 Angstrom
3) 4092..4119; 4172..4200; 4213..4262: -0.40 Angstrom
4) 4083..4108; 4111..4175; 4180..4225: 0.05 Angstrom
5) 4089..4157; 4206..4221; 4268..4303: -1.84 Angstrom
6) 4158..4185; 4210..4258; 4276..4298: 1.86 Angstrom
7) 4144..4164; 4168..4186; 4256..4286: -0.09 Angstrom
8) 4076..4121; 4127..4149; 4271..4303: 0.84 Angstrom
